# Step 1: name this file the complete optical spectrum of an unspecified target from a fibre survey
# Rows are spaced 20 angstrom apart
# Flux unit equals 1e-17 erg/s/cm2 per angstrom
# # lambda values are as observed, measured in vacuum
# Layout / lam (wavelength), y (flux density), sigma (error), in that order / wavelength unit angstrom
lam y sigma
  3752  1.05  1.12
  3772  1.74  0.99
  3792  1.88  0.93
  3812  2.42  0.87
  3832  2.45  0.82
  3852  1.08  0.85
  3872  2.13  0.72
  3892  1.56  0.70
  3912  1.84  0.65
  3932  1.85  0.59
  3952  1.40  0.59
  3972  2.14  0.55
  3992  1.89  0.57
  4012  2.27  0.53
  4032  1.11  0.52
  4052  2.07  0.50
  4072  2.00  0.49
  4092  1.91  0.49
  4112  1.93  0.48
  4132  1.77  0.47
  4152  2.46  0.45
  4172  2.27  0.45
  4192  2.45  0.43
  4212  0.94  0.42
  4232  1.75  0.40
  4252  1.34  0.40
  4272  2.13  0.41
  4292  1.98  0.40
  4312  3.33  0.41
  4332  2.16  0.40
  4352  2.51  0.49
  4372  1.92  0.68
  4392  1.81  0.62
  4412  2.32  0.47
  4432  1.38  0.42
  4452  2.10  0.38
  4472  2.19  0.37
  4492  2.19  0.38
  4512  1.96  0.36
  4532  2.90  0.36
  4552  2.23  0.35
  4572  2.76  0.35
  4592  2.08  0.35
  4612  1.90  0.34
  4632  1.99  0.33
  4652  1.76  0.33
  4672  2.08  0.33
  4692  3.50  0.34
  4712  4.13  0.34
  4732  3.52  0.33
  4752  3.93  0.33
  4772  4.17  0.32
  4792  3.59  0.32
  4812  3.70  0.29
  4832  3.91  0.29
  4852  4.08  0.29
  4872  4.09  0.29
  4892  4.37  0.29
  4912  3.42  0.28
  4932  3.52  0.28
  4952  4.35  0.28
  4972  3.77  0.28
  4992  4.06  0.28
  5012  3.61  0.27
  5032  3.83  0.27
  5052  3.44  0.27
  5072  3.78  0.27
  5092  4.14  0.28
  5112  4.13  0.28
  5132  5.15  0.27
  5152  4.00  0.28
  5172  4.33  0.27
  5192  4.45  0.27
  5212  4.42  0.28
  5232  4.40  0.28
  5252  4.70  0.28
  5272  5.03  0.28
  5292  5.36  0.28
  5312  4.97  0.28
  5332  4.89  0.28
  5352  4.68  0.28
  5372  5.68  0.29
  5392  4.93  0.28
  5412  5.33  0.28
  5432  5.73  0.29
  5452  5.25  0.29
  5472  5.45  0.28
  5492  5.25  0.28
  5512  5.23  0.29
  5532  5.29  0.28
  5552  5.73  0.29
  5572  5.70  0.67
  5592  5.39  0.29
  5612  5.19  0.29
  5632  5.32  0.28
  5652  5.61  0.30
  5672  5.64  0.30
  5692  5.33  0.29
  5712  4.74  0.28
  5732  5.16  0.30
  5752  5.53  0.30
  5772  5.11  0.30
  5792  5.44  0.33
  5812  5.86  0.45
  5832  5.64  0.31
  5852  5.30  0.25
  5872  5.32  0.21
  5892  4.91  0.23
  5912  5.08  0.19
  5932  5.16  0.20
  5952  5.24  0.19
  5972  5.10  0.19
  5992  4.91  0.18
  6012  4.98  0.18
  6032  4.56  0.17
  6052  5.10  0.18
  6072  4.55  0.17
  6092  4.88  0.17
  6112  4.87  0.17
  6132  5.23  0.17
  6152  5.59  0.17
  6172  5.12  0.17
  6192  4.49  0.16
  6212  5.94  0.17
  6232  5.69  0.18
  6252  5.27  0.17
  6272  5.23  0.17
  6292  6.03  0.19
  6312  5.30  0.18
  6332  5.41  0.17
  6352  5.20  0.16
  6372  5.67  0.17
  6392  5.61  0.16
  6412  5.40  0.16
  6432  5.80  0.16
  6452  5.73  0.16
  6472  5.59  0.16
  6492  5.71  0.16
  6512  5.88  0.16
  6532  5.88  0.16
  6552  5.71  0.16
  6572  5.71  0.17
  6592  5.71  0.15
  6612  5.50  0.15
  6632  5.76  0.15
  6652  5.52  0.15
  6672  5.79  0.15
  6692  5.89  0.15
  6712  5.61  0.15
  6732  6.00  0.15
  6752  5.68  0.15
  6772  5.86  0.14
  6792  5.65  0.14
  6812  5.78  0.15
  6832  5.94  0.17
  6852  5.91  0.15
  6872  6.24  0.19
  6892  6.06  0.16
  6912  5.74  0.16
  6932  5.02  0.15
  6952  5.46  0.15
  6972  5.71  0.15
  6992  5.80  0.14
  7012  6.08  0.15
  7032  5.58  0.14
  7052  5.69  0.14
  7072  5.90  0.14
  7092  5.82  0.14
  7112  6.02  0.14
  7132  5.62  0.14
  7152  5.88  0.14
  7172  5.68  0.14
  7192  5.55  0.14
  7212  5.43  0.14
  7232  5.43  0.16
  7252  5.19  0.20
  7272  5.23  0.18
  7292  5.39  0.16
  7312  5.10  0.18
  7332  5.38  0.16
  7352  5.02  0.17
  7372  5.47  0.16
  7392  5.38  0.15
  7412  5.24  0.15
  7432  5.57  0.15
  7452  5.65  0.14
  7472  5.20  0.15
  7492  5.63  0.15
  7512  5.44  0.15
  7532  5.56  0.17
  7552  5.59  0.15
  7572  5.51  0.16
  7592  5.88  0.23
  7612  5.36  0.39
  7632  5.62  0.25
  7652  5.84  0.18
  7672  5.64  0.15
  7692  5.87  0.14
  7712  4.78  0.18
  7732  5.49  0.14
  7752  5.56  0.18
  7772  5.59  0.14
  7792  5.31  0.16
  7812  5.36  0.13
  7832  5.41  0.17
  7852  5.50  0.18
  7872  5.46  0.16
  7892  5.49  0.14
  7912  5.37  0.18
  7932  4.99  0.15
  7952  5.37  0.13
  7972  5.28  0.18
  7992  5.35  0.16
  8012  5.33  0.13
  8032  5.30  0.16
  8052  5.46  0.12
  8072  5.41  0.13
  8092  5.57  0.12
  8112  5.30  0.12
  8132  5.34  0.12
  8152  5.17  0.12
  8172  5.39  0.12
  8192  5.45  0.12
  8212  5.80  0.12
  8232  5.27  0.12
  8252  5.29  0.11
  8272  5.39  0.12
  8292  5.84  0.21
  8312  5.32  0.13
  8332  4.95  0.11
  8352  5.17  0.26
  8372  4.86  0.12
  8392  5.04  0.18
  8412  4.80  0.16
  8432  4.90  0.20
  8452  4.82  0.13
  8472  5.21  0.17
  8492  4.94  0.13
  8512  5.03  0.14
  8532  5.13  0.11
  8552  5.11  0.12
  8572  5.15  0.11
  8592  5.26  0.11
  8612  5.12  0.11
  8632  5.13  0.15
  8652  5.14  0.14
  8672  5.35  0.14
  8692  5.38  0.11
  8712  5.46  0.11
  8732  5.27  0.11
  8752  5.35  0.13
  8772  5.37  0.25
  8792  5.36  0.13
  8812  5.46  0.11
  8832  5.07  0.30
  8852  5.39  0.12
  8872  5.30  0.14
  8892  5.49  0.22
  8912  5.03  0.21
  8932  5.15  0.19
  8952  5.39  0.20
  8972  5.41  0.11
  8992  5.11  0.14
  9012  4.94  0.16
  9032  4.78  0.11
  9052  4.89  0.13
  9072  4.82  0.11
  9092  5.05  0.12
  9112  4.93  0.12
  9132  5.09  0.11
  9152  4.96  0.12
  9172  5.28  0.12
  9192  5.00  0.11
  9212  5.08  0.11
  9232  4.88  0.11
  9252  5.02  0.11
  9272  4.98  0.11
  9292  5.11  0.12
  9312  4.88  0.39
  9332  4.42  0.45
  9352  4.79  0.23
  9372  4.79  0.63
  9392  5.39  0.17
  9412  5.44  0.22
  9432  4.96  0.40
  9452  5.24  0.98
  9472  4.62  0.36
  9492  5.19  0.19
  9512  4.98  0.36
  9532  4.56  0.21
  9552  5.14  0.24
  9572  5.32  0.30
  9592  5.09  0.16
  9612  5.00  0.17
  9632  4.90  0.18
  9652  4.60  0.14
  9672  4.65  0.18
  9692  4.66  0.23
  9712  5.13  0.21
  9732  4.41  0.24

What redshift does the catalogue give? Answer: 0.17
